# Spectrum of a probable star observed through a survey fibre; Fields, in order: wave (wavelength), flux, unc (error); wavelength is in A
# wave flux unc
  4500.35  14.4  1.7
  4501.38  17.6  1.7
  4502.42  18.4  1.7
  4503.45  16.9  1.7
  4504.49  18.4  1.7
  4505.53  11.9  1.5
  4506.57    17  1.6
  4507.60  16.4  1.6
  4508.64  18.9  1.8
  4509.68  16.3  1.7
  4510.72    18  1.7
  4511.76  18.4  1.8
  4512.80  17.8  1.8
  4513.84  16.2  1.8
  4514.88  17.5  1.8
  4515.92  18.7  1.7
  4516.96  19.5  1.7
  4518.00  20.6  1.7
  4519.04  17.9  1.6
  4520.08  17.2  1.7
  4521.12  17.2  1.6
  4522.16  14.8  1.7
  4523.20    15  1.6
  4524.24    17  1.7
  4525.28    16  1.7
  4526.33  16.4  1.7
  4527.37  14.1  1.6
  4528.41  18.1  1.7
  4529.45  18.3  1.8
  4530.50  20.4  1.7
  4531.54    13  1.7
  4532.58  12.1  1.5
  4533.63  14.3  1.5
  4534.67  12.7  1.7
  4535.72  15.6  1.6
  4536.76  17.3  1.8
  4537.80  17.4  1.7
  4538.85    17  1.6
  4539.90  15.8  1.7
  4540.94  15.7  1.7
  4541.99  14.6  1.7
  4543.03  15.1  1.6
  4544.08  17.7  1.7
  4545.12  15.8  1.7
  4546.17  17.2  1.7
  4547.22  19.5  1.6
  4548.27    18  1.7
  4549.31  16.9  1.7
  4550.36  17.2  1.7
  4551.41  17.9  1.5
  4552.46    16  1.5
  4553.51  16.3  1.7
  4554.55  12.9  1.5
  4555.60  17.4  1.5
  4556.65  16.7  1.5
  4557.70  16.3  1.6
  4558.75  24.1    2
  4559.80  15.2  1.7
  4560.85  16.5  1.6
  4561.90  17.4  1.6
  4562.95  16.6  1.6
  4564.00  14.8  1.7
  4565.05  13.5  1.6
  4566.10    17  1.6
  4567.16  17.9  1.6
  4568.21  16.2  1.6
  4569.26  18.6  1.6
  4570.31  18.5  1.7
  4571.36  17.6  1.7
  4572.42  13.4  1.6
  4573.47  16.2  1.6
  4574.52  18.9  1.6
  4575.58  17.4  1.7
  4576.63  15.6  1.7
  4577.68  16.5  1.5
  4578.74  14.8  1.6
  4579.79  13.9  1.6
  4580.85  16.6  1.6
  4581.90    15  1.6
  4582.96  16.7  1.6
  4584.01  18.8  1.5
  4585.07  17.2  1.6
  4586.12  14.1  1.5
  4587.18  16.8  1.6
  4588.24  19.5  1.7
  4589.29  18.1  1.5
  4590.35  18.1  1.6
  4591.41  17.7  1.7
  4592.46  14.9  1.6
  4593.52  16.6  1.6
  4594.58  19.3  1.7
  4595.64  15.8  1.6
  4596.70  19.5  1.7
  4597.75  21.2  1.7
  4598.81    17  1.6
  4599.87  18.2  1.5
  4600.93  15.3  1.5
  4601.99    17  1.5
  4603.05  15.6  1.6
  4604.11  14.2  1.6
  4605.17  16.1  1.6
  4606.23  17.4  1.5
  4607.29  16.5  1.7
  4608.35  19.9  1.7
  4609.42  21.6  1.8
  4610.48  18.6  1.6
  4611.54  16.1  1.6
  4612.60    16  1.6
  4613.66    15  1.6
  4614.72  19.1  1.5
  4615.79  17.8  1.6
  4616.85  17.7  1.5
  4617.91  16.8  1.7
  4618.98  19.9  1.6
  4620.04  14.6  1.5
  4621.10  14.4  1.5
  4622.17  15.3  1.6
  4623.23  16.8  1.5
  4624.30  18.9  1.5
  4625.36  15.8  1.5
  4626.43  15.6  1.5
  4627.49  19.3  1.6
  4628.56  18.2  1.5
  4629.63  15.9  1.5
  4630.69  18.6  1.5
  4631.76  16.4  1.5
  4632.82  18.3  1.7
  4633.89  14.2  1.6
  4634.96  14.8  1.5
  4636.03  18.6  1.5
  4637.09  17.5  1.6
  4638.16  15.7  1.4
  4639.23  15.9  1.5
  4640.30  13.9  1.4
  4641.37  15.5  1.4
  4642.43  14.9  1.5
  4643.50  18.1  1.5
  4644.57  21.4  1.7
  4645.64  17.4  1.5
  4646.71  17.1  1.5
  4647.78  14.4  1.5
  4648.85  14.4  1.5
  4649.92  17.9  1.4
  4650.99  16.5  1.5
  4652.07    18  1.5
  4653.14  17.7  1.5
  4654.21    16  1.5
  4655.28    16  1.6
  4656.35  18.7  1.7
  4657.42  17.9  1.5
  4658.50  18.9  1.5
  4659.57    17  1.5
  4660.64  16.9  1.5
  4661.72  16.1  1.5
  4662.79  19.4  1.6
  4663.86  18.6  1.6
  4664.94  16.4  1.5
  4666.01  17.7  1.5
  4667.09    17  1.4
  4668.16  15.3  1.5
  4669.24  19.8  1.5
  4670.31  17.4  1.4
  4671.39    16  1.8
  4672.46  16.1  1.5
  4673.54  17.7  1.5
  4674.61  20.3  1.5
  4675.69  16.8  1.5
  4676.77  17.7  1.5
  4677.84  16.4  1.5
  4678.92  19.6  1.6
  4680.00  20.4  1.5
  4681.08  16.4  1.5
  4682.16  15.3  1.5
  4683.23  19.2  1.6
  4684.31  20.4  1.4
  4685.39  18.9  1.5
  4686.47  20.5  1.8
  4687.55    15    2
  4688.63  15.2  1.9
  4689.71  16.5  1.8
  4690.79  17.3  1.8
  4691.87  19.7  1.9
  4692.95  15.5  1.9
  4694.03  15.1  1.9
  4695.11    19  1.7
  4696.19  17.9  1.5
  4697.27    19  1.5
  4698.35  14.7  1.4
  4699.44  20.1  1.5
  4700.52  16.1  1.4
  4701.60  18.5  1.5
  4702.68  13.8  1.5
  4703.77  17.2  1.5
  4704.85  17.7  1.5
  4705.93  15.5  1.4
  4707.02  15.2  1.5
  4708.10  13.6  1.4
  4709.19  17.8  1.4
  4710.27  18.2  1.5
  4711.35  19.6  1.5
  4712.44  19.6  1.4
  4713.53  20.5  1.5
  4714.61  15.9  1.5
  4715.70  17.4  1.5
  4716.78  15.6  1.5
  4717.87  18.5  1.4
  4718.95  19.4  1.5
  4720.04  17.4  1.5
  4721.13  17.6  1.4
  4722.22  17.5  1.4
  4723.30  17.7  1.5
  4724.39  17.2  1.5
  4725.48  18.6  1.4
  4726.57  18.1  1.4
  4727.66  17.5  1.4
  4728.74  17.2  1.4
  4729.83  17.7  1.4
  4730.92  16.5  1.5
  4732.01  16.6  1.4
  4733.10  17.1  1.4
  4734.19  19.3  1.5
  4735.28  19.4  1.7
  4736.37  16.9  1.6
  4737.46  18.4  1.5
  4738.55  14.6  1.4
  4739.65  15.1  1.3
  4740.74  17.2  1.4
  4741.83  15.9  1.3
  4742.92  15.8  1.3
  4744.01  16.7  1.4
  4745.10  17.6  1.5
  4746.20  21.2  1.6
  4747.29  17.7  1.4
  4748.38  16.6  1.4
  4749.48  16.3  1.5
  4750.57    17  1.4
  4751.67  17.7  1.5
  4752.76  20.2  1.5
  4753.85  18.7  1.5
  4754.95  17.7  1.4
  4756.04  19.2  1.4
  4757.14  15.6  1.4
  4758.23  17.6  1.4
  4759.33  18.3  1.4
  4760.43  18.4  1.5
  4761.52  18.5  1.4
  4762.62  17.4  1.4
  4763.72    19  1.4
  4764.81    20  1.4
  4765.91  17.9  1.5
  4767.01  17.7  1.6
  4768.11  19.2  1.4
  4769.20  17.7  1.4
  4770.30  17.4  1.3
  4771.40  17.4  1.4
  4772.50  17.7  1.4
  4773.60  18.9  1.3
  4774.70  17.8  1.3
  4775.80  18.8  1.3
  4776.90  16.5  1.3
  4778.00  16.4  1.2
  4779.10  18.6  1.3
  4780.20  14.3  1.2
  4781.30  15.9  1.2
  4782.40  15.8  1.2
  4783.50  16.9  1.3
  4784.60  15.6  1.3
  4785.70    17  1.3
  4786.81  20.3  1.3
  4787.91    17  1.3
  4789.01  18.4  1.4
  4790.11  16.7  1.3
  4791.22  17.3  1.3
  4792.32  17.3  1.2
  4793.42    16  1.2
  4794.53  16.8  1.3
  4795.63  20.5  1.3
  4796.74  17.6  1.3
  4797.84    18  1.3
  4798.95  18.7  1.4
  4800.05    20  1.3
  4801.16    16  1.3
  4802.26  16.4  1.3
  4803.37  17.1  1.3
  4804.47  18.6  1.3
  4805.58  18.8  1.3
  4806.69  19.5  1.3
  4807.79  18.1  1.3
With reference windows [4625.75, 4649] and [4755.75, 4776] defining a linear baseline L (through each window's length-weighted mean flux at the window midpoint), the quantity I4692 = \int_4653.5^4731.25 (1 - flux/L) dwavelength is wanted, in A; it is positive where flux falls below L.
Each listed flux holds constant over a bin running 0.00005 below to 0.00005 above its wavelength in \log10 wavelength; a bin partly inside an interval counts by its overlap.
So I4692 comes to -0.9 A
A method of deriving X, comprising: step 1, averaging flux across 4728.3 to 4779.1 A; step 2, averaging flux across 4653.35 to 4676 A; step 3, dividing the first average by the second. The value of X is 1.0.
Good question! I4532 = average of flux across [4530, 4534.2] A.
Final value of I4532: 14.9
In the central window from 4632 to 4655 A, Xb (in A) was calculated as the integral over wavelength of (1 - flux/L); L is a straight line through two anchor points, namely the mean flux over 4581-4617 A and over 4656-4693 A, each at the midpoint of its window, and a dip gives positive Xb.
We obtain 1.2 A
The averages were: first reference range 17.3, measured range 16.6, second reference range 17.7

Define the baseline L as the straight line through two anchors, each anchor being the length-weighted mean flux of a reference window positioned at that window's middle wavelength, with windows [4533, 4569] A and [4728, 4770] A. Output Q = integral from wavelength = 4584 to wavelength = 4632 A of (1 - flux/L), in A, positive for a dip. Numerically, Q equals -1.1 A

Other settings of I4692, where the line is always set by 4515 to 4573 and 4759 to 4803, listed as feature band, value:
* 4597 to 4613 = -0.49 A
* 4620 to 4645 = 0.57 A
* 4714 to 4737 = -0.24 A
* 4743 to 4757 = -0.31 A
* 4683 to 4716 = -0.23 A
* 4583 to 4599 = -0.75 A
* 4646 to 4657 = 0.26 A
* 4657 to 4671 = -0.33 A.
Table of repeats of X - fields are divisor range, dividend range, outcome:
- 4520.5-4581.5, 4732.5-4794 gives 1.07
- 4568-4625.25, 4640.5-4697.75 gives 1.02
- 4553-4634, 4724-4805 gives 1.04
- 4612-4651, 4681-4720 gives 1.04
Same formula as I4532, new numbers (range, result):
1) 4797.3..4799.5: 18.3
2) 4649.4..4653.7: 17.5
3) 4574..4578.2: 17.1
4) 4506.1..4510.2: 17.2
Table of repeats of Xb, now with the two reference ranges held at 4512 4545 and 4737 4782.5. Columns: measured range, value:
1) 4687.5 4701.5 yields 0.1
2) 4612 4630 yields 0.0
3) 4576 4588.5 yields 0.4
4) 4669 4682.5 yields -0.4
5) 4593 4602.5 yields -0.5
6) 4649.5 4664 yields -0.4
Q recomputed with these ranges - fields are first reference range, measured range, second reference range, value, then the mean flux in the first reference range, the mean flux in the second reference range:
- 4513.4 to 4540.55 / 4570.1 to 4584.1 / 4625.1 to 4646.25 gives 0.3 A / 16.5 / 16.8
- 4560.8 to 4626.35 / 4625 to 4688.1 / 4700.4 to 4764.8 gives -0.3 A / 16.9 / 17.5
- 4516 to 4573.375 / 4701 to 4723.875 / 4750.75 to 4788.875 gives 0.1 A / 16.6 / 17.7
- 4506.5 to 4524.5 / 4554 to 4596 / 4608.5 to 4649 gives 1.1 A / 17.5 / 16.9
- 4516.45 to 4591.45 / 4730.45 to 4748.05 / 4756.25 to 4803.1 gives 0.2 A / 16.6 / 17.6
